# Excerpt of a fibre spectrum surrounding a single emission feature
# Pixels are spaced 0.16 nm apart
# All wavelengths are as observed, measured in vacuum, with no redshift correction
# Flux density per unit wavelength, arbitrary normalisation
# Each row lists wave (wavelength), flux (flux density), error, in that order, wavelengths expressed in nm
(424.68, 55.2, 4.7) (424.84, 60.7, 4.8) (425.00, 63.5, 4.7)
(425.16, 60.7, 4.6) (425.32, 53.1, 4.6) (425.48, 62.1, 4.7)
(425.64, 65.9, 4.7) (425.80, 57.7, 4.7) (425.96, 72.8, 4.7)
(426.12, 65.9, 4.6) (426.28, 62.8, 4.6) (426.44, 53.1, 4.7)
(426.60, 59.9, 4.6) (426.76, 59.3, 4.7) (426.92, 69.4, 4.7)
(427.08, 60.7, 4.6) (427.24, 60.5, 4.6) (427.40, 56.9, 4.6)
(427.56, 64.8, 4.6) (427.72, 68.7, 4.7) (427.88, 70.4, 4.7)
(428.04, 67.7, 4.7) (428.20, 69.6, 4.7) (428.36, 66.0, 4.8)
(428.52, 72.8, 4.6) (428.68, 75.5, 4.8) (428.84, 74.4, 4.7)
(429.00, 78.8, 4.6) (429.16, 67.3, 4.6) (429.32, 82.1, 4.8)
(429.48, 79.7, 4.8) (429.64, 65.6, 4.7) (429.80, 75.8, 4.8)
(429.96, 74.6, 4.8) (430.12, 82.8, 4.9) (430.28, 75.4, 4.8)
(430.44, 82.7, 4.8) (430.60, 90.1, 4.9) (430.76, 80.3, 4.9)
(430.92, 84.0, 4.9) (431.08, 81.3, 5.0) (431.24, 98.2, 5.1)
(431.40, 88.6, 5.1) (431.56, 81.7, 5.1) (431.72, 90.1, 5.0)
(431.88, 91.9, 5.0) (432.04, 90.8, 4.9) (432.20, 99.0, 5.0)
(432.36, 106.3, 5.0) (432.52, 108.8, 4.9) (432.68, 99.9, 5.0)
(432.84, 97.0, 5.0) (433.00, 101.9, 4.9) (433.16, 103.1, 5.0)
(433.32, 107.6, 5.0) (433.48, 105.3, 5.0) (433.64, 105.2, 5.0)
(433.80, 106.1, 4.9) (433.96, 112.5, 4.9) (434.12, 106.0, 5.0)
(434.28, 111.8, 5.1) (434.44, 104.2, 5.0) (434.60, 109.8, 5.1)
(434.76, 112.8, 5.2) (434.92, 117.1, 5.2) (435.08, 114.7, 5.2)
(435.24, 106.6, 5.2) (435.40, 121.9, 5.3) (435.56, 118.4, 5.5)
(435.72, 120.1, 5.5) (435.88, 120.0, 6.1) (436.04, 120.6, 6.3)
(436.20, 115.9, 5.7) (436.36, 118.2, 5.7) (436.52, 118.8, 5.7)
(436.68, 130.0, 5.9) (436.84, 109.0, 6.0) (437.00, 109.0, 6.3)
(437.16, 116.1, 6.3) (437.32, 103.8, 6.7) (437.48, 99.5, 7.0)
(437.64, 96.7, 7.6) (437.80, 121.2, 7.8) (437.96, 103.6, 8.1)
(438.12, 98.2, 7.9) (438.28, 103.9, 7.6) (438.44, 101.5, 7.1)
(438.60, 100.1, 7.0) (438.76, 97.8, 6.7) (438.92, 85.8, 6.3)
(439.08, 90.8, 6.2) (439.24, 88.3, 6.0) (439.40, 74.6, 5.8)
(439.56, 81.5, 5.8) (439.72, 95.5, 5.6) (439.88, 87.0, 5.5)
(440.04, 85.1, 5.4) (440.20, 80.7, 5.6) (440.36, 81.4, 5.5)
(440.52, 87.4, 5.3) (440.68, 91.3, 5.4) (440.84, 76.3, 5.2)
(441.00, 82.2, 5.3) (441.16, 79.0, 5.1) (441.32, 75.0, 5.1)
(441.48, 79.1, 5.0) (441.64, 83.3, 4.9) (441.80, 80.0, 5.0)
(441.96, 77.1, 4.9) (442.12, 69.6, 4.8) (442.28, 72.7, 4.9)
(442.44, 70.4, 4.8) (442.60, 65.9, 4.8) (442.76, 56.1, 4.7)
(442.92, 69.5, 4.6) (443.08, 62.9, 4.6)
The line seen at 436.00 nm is C IV 1549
